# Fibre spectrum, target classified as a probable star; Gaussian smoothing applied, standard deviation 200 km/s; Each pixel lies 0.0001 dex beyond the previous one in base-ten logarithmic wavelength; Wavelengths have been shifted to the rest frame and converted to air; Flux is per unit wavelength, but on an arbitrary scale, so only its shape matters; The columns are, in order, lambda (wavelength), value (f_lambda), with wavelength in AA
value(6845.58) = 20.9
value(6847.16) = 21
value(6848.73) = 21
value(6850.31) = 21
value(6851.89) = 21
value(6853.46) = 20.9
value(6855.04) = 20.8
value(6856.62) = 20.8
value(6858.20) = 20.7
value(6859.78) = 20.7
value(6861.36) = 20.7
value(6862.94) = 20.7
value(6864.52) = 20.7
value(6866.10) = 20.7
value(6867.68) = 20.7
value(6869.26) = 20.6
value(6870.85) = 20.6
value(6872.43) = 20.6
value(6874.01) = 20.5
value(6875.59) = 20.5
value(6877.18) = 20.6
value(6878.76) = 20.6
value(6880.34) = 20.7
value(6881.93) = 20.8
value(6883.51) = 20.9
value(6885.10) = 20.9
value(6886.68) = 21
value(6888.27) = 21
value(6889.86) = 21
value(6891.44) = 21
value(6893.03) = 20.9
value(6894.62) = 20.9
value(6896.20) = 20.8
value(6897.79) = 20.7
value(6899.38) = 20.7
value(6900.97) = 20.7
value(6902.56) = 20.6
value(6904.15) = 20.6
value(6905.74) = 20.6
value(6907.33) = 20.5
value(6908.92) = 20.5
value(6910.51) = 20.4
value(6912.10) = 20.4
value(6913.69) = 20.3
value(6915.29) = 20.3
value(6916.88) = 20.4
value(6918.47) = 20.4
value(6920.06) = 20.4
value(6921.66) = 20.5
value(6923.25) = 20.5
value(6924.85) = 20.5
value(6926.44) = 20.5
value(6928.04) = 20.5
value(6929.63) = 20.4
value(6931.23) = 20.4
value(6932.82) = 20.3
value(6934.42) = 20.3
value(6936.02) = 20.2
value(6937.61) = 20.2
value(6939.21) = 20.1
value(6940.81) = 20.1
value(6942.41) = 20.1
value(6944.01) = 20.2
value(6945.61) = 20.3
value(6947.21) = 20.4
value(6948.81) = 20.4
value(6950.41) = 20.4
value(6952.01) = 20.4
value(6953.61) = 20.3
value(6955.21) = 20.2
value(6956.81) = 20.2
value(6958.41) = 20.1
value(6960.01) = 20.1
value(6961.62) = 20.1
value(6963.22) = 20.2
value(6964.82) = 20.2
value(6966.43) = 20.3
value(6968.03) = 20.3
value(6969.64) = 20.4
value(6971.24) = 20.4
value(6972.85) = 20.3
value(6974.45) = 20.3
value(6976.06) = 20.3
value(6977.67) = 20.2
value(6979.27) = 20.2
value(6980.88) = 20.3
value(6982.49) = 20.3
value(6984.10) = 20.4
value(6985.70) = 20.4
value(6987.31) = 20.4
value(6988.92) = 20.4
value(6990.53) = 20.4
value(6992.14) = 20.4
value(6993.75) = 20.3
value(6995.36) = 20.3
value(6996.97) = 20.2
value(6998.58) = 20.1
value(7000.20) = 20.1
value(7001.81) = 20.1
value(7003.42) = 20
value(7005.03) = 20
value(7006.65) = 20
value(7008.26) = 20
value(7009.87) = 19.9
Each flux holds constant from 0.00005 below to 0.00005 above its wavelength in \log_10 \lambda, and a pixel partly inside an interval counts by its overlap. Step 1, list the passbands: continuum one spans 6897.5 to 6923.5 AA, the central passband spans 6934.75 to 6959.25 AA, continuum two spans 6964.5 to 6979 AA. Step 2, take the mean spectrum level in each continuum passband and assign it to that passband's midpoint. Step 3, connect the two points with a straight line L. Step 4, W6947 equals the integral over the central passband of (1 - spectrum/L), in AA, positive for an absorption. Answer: 0.2 AA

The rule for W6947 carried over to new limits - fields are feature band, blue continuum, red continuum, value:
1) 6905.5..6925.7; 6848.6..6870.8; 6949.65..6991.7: 0.1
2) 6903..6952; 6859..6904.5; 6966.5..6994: 0.4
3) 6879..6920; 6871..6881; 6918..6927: -0.3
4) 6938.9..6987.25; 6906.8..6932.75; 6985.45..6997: 0.3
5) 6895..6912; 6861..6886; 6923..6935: -0.1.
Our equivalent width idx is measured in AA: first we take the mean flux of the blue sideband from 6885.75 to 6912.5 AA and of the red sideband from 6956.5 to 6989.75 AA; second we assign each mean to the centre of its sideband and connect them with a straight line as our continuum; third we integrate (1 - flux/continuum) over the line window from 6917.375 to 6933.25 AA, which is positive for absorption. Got 0.1 AA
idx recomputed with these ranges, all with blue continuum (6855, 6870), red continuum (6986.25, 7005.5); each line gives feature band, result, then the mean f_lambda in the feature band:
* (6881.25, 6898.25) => -0.2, 20.9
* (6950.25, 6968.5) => 0.1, 20.2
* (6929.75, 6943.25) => 0.1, 20.2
